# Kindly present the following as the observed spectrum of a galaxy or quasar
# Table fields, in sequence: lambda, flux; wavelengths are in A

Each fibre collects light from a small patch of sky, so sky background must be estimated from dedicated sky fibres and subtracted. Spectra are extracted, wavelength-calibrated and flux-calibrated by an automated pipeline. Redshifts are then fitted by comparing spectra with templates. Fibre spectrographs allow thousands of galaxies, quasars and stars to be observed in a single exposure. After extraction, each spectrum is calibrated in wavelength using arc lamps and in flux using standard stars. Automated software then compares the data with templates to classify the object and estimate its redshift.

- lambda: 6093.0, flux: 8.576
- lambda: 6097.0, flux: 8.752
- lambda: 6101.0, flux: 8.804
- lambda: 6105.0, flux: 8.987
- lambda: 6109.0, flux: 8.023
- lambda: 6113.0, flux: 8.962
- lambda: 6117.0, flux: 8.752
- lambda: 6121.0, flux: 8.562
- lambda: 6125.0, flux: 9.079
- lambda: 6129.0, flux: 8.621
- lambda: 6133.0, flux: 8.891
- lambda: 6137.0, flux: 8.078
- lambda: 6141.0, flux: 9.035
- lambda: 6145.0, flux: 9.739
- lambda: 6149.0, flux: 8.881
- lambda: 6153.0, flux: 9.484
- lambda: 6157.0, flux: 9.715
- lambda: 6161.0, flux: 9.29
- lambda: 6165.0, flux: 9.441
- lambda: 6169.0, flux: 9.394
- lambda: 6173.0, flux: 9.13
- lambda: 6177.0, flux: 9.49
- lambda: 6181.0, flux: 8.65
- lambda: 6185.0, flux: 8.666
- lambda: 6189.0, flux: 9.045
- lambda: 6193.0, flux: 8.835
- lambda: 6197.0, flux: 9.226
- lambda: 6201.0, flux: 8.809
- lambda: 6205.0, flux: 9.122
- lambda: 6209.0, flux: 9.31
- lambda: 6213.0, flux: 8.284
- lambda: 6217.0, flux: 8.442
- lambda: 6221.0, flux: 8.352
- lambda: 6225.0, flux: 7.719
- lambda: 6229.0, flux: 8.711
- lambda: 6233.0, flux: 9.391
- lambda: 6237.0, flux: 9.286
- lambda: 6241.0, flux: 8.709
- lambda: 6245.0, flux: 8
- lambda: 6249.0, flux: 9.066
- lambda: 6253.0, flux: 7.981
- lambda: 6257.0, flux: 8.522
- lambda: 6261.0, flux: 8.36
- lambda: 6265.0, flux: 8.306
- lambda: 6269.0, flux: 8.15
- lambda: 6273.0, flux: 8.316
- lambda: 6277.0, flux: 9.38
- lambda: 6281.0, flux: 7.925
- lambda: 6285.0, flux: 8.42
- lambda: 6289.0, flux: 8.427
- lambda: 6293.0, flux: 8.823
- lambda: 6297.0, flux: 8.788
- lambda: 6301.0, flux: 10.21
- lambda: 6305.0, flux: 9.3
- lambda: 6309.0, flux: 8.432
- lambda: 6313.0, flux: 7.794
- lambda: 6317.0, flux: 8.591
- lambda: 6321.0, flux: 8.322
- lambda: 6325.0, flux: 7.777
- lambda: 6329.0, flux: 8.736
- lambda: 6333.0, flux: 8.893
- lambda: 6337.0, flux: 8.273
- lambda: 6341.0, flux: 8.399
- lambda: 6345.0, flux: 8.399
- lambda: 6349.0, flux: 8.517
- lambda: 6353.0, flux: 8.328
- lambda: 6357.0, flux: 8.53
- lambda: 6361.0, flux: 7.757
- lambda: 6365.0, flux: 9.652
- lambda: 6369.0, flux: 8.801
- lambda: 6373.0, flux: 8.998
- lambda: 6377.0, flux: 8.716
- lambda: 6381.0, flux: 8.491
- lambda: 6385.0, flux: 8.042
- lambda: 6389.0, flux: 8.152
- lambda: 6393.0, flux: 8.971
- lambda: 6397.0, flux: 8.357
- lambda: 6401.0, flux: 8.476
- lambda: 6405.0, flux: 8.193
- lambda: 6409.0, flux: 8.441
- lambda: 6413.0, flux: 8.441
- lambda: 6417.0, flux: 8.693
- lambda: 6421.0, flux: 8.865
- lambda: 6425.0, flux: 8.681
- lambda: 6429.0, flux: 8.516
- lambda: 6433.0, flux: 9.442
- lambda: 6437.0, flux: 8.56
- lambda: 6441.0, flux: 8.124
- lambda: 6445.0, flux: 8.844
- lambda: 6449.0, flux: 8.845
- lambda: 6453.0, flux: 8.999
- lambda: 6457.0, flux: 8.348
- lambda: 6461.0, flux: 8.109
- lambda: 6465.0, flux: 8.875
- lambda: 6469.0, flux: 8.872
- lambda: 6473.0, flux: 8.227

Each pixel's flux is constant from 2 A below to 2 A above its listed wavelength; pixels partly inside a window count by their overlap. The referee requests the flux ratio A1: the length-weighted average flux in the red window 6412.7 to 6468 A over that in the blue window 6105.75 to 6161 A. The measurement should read 0.97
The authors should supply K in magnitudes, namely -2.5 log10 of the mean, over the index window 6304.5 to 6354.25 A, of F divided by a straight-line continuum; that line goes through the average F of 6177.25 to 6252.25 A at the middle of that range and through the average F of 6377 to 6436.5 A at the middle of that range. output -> 0.03 mag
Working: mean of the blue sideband 8.76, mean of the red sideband 8.56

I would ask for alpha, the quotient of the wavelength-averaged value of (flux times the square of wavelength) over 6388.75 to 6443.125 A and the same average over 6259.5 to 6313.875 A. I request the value 1.03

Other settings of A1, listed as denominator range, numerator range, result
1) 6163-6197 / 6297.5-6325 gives 0.96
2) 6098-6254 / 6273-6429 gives 0.97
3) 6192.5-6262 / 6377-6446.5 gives 0.99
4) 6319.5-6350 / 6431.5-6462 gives 1.03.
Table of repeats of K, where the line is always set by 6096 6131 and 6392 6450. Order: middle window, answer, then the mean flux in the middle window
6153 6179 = -0.08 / 9.42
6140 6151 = -0.06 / 9.24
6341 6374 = 0.01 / 8.6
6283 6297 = 0.01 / 8.59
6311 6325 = 0.06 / 8.17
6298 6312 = -0.06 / 9.17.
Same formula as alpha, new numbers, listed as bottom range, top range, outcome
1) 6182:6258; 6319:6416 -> 1.02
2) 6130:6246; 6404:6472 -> 1.05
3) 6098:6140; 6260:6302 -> 1.05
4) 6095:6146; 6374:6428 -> 1.06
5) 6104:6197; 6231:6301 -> 1.00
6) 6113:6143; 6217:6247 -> 1.02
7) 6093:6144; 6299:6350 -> 1.05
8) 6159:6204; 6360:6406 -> 1.01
